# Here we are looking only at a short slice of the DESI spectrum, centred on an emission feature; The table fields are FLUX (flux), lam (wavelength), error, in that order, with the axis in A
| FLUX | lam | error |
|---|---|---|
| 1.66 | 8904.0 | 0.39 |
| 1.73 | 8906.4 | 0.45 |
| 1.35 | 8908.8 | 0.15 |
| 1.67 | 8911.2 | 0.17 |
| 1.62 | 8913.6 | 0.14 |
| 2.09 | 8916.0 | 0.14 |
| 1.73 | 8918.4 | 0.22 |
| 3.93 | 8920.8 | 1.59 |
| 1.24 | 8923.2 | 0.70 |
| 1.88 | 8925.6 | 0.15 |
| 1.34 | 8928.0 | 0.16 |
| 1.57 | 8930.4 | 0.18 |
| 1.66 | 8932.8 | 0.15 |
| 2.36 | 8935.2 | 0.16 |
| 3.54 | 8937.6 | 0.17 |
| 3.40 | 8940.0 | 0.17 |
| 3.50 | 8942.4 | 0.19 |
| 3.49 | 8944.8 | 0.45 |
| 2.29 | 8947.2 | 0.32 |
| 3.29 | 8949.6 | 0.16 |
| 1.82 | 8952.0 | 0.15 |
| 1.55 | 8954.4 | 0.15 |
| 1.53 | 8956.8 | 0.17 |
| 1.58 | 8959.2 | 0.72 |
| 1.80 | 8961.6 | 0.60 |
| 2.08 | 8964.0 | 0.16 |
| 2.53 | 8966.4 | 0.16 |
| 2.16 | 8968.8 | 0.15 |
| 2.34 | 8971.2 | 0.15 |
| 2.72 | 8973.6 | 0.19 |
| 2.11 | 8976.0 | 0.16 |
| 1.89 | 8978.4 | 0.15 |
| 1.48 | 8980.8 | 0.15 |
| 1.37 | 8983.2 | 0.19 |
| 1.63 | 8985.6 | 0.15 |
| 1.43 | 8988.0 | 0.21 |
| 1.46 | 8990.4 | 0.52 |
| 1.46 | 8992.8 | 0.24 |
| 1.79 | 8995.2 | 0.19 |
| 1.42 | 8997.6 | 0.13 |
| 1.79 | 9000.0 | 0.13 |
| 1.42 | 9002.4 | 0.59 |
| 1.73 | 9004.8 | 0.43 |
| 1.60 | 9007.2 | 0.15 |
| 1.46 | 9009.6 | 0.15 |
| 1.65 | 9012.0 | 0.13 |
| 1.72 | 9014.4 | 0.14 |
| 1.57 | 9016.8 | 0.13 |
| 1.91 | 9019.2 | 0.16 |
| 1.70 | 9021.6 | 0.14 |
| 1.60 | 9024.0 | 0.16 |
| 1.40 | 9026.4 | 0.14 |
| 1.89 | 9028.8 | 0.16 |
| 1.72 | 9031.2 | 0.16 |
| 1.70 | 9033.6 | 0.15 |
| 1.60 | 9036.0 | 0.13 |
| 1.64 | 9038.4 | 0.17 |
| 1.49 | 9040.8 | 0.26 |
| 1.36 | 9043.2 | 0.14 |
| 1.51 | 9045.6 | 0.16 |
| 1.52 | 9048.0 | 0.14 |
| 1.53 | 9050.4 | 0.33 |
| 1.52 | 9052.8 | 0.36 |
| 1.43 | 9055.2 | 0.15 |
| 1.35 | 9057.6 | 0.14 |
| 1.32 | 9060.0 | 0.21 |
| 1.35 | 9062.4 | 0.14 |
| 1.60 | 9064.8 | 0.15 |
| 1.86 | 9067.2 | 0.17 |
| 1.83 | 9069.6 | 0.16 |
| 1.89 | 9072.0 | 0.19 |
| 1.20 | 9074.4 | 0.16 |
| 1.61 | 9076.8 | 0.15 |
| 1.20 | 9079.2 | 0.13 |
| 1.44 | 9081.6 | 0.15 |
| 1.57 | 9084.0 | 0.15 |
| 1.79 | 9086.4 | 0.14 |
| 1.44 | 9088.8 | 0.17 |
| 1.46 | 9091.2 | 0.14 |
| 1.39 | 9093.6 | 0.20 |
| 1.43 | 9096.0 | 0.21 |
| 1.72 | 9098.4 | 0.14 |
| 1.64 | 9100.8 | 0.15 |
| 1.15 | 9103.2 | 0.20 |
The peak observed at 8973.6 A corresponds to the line [N II]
